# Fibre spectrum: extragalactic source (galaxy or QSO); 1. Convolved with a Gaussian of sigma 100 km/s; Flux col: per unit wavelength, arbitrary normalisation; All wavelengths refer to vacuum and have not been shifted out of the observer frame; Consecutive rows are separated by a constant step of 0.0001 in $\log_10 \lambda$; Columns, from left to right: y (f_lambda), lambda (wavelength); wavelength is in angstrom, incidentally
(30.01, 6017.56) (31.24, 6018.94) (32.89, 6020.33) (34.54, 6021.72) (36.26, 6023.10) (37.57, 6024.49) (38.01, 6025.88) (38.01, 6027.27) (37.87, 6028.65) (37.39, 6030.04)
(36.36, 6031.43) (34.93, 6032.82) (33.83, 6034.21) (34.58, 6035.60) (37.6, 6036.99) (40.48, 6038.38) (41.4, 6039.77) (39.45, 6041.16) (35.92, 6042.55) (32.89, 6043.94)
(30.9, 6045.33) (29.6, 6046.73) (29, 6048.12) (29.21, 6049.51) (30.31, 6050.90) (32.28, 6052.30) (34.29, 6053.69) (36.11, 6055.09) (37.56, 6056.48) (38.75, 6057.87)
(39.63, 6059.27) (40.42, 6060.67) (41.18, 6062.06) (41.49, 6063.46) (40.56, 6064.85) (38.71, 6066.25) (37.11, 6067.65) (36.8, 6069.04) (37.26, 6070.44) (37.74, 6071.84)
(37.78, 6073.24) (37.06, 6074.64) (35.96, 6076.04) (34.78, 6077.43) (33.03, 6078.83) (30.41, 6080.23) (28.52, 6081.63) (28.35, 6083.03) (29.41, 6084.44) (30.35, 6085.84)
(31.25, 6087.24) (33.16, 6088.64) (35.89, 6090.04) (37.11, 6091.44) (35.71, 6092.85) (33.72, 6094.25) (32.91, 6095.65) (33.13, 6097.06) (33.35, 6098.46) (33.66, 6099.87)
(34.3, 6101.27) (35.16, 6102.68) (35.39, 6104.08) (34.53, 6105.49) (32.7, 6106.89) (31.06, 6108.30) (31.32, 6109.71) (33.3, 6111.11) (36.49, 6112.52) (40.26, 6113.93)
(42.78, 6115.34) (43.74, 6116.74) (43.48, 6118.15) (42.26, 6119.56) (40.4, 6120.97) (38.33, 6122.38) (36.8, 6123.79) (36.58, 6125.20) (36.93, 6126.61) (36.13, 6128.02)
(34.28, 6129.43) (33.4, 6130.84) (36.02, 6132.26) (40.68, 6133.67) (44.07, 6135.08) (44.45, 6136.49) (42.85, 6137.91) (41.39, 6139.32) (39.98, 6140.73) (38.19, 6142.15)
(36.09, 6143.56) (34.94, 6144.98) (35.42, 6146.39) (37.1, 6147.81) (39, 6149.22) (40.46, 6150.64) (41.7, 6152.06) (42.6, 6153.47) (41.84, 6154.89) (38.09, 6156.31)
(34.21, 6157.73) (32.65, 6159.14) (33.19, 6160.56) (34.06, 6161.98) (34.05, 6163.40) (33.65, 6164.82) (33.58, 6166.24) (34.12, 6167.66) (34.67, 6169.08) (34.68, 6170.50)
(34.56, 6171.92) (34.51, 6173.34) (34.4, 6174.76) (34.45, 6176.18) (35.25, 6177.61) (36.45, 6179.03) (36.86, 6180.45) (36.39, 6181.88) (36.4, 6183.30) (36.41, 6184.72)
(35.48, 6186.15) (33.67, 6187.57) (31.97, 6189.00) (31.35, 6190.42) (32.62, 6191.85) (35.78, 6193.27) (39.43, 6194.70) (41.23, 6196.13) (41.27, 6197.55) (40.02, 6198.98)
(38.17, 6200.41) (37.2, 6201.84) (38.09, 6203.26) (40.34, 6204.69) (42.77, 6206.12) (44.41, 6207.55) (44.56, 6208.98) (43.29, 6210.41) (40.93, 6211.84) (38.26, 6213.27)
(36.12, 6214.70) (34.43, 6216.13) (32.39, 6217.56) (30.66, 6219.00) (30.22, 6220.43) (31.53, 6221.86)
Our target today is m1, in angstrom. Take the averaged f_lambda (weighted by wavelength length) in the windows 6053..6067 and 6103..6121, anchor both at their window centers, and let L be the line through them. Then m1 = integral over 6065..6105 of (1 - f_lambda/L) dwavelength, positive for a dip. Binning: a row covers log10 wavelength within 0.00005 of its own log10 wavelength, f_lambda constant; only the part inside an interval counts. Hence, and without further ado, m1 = 4.0 angstrom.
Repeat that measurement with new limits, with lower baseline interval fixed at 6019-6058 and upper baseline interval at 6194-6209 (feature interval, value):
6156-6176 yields 2.6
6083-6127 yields 2.2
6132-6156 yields -0.8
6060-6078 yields -1.0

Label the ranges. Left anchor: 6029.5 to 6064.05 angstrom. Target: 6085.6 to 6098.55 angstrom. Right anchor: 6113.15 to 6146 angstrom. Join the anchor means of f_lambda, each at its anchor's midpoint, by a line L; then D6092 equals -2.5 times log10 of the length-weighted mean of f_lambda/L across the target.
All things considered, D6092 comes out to 0.12 mag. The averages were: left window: 35.8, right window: 39.3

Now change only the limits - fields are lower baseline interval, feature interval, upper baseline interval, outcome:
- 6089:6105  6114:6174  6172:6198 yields -0.080 mag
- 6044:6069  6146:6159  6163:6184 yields -0.108 mag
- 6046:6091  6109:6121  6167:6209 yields -0.107 mag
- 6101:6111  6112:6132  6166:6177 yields -0.150 mag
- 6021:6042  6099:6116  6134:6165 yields 0.086 mag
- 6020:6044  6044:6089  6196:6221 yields 0.076 mag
